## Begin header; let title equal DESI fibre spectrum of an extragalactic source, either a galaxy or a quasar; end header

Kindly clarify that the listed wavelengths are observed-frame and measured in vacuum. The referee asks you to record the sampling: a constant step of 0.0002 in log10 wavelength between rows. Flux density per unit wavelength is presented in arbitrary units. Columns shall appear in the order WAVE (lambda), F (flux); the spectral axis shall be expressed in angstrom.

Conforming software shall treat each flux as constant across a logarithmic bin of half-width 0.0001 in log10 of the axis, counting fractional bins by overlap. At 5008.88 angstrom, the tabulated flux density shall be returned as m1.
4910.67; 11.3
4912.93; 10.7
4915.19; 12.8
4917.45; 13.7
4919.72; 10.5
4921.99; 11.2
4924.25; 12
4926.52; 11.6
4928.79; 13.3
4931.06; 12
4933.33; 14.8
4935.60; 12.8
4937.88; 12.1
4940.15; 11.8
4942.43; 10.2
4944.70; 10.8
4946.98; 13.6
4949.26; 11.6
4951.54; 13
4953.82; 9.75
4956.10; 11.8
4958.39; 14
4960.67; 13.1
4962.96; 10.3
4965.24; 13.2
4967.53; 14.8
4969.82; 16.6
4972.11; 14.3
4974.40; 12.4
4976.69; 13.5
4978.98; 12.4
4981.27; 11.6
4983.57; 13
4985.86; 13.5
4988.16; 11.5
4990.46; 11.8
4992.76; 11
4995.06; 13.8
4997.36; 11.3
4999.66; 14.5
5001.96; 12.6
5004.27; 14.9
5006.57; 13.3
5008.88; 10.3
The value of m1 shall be 10.3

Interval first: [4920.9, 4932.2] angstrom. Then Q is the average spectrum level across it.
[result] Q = 12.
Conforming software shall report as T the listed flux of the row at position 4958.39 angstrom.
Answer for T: 14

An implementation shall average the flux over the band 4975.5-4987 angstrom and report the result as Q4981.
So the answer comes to 12.8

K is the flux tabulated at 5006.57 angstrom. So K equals 13.3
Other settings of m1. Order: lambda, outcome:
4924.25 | 12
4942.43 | 10.2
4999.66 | 14.5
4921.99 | 11.2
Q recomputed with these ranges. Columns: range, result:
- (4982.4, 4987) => 13.2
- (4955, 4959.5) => 12.9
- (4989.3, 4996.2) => 12.2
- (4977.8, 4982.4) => 12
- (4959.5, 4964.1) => 11.7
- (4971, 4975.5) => 13.4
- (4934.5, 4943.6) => 11.7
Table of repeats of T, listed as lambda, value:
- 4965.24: 13.2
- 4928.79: 13.3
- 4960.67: 13.1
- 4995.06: 13.8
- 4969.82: 16.6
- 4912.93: 10.7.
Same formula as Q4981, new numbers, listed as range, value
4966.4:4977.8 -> 14.3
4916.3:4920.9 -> 12.1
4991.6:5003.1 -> 12.6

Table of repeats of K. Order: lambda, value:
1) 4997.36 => 11.3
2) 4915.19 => 12.8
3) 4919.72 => 10.5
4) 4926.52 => 11.6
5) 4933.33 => 14.8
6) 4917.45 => 13.7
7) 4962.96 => 10.3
